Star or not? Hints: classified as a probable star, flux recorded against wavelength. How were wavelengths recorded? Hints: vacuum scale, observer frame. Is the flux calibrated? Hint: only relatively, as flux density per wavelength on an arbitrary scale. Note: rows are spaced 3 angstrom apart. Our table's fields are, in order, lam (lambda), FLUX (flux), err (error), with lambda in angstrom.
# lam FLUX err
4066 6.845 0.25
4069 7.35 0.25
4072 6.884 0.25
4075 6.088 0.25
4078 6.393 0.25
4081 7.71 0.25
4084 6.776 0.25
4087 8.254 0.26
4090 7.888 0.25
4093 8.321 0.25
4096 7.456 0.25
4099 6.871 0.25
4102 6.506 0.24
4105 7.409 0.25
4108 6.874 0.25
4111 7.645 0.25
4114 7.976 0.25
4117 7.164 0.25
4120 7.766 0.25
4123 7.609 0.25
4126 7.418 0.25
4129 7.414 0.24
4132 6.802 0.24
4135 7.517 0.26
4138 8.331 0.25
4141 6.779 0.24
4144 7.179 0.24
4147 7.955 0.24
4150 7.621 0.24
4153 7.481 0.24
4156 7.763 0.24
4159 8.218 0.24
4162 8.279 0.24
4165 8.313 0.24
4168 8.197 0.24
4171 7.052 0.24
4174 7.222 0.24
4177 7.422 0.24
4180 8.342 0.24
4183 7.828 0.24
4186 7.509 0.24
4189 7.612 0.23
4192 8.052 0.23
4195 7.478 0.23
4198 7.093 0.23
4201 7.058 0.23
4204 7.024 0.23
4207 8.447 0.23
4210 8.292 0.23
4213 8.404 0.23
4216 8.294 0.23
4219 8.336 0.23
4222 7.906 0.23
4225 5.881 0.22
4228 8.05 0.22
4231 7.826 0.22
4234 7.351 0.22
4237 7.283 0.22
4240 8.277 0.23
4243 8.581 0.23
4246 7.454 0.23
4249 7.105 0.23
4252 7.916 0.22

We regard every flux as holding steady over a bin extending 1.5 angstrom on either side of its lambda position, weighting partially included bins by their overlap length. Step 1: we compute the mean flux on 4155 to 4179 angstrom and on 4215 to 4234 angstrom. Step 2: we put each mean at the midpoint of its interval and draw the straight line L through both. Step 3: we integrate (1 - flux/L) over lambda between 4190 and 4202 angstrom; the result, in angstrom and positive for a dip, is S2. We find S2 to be 0.5 angstrom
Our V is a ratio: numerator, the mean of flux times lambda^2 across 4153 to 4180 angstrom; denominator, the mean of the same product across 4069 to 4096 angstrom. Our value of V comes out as 1.1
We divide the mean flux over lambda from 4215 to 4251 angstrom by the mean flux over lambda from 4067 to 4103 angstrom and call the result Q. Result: 1.07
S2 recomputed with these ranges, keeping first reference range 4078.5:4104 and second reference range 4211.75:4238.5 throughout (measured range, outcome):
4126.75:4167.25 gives -0.7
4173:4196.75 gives -0.2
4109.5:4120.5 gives -0.2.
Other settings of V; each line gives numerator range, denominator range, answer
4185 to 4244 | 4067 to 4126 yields 1.12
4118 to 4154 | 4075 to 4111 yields 1.05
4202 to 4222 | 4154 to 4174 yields 1.05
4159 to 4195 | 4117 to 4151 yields 1.07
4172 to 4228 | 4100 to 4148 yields 1.08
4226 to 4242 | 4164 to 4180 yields 1.04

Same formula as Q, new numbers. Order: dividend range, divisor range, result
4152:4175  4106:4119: 1.05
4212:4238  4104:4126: 1.03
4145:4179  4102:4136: 1.05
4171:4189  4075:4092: 1.04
